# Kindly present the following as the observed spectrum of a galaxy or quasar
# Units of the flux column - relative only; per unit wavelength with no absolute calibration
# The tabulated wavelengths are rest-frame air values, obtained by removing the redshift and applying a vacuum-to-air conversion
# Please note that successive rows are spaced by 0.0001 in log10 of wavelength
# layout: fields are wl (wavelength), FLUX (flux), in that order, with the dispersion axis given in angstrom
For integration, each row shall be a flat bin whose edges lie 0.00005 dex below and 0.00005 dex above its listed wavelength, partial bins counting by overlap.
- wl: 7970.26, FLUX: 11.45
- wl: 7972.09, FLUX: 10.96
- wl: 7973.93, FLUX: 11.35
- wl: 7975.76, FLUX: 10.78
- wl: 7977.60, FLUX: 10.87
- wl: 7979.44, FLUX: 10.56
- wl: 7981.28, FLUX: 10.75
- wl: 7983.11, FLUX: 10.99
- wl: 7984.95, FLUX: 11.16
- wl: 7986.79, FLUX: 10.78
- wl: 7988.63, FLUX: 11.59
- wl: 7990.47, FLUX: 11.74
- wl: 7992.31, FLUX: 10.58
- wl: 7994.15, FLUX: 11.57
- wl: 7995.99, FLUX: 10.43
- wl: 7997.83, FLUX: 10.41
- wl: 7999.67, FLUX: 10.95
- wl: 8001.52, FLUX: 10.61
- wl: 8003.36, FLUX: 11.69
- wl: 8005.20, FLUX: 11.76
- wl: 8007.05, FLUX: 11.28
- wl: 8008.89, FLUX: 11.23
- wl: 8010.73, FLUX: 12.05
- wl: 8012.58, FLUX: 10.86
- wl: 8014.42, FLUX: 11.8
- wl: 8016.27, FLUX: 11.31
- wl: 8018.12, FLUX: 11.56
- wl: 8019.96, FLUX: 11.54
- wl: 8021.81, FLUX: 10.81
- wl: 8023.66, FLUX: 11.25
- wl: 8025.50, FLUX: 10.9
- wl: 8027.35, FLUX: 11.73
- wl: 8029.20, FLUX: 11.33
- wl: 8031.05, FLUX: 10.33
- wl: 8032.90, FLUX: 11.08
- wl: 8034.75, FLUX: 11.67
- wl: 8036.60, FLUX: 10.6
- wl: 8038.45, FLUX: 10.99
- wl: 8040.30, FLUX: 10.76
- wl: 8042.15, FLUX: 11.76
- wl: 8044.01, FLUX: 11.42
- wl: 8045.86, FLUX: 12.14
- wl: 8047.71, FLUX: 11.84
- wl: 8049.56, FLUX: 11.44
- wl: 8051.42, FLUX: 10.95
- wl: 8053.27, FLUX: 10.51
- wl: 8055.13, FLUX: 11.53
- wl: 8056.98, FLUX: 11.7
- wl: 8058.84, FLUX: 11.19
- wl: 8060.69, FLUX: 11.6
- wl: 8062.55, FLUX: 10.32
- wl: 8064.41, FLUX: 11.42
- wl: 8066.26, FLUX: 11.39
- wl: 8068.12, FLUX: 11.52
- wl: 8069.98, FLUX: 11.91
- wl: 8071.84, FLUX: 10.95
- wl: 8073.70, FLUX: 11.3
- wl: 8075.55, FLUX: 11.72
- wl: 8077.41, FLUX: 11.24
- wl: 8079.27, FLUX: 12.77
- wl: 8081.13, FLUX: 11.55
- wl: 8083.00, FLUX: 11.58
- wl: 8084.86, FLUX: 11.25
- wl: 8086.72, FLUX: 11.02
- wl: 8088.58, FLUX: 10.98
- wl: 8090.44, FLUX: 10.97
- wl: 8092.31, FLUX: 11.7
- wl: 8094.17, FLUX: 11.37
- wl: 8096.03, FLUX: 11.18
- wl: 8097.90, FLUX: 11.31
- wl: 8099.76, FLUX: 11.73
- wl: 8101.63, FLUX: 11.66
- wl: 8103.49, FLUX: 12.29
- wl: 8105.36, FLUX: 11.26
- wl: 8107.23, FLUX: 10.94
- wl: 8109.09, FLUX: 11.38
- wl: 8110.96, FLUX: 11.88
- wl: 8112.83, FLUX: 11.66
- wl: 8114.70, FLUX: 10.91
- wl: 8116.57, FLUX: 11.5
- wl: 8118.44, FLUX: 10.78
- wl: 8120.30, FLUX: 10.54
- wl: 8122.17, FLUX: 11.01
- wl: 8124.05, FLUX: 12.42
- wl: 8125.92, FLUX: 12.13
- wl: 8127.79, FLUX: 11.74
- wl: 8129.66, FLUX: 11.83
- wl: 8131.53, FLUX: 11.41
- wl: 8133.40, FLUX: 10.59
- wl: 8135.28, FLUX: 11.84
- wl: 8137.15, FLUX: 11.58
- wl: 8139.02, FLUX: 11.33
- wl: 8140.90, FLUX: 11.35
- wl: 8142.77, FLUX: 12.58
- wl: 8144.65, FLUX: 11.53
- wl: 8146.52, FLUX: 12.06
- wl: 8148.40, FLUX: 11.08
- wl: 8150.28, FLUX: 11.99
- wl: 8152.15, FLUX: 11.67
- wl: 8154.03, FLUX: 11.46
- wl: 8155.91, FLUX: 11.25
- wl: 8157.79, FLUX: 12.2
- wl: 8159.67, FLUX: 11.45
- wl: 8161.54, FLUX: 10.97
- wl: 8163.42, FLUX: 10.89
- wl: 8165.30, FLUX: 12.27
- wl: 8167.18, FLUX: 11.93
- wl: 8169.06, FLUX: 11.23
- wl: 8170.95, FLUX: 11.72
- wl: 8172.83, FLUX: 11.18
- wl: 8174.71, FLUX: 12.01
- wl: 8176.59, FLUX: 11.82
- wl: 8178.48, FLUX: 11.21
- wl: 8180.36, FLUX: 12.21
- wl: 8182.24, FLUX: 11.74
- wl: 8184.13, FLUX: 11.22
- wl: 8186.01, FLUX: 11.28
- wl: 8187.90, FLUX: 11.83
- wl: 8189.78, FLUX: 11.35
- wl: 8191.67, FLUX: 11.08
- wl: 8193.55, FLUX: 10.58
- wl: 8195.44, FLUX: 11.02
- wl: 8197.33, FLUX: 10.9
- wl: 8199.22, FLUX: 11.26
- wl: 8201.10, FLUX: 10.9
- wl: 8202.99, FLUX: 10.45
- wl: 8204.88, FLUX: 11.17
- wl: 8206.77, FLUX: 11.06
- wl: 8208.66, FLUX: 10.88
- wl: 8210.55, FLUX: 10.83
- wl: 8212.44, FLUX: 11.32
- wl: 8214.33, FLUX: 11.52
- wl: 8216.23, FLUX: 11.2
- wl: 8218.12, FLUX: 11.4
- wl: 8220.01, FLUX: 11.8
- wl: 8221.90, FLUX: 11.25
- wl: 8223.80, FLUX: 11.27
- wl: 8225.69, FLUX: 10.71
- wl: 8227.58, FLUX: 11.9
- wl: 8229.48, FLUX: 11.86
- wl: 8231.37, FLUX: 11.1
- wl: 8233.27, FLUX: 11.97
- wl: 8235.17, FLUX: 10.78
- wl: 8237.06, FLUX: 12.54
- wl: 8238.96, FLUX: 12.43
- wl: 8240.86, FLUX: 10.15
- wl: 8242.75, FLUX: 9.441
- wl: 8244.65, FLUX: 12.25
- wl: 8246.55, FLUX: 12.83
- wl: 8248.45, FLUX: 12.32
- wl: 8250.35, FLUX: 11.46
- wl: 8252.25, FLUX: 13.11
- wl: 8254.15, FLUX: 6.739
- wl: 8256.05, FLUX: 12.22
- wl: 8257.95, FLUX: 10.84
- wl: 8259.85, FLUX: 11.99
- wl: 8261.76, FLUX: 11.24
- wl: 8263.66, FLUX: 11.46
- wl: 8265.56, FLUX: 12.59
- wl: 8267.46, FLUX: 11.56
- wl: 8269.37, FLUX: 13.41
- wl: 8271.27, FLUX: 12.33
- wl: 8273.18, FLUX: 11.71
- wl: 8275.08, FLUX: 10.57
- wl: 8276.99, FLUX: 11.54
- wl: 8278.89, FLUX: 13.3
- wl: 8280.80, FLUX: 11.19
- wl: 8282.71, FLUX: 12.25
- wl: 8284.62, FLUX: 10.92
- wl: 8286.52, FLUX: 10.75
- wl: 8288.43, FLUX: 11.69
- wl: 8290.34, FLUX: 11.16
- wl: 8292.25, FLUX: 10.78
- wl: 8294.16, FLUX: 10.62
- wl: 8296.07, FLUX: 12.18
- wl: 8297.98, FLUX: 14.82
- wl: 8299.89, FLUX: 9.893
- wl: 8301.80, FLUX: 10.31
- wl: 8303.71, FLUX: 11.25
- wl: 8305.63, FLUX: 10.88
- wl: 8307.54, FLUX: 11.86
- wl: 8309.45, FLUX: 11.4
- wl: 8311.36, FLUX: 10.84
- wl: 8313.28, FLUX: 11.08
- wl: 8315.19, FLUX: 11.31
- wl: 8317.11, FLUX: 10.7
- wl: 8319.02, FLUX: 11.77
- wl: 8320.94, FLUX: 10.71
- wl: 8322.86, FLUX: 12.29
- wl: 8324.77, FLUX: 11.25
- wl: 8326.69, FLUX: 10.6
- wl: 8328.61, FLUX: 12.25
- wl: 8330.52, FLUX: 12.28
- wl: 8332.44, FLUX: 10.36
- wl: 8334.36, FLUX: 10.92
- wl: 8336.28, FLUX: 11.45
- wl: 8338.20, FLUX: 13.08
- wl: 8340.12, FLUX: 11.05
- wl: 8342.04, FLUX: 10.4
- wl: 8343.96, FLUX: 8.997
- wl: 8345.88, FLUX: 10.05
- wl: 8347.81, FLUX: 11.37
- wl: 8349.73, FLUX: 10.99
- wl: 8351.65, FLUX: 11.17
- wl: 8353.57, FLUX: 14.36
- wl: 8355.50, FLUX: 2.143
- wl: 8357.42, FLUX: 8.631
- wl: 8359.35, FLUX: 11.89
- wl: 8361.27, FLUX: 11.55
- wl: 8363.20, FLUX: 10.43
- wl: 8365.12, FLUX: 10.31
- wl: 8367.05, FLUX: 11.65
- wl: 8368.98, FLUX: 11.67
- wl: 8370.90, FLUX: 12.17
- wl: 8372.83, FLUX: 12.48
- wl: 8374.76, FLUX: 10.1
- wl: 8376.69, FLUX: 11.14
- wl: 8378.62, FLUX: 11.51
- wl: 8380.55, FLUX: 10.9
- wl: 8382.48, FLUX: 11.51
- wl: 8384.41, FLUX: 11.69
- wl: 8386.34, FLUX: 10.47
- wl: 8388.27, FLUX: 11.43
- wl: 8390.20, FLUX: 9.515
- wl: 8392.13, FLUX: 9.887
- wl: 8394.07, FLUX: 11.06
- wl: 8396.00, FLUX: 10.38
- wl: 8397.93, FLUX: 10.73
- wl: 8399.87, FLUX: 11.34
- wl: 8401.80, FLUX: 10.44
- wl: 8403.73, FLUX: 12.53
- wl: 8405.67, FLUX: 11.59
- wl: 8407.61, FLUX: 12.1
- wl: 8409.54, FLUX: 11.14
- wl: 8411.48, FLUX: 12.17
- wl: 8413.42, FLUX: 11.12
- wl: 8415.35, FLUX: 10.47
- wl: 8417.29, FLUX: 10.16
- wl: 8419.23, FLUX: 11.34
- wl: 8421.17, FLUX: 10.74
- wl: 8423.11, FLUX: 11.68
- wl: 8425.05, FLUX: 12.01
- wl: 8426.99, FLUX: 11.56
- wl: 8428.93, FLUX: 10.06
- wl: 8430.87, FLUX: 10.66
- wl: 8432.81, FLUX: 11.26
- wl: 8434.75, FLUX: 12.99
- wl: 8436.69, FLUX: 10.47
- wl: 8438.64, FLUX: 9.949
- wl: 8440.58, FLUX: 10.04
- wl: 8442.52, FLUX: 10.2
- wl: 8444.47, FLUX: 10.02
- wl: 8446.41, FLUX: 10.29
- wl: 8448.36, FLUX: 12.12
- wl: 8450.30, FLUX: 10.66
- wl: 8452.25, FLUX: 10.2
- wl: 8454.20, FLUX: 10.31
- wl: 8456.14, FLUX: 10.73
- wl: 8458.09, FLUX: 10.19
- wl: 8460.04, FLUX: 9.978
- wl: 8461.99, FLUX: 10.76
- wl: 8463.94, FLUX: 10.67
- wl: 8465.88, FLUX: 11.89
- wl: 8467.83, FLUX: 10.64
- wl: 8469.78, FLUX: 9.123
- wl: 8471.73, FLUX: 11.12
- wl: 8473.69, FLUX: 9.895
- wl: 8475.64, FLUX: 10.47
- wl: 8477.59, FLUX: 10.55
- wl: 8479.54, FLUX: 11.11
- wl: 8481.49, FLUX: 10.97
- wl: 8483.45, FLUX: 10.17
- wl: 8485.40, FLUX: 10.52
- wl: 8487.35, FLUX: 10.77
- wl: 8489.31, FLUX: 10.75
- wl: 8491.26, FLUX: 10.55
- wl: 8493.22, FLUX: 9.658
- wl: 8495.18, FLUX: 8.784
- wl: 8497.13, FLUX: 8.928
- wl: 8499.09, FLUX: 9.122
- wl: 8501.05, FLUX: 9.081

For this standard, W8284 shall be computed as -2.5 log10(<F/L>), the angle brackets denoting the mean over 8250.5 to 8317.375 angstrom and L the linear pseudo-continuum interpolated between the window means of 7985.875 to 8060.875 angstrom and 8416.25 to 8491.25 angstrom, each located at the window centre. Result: -0.05 mag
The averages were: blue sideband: 11.2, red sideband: 10.7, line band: 11.5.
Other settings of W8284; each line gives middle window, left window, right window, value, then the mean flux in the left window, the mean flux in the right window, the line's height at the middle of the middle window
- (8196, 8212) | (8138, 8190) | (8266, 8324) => 0.06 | 11.6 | 11.5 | 11.6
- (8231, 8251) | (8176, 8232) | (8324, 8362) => -0.04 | 11.3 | 10.7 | 11.1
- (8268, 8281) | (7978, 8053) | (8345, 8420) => -0.10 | 11.2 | 10.9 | 11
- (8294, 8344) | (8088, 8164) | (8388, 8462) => -0.02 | 11.5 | 10.9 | 11.1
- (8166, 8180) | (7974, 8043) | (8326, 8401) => -0.06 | 11.1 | 10.9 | 11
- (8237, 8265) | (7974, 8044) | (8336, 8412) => -0.04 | 11.1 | 10.9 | 11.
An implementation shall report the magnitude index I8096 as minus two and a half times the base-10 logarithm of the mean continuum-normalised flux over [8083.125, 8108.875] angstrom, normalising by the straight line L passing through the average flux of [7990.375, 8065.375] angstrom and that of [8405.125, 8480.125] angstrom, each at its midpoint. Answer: -0.02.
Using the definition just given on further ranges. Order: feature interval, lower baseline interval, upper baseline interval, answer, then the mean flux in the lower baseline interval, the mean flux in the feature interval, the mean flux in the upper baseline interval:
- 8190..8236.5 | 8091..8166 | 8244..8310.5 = 0.03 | 11.5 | 11.2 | 11.6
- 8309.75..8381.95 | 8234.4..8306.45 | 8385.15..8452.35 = 0.02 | 11.5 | 11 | 10.9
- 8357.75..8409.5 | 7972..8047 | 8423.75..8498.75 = -0.05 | 11.2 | 11.1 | 10.5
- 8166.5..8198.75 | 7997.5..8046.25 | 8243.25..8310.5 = 0.00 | 11.3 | 11.4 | 11.6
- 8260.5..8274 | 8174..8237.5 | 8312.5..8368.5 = -0.09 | 11.3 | 12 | 10.9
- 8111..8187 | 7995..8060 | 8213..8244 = -0.02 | 11.2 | 11.5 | 11.3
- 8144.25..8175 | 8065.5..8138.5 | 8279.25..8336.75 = -0.01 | 11.5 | 11.6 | 11.3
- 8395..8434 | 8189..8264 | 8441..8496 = -0.05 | 11.3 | 11.2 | 10.5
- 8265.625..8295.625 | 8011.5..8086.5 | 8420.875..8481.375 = -0.06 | 11.3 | 11.6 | 10.7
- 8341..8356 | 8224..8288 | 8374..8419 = 0.10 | 11.6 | 10.2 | 11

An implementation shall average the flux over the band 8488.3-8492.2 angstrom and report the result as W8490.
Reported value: 10.7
